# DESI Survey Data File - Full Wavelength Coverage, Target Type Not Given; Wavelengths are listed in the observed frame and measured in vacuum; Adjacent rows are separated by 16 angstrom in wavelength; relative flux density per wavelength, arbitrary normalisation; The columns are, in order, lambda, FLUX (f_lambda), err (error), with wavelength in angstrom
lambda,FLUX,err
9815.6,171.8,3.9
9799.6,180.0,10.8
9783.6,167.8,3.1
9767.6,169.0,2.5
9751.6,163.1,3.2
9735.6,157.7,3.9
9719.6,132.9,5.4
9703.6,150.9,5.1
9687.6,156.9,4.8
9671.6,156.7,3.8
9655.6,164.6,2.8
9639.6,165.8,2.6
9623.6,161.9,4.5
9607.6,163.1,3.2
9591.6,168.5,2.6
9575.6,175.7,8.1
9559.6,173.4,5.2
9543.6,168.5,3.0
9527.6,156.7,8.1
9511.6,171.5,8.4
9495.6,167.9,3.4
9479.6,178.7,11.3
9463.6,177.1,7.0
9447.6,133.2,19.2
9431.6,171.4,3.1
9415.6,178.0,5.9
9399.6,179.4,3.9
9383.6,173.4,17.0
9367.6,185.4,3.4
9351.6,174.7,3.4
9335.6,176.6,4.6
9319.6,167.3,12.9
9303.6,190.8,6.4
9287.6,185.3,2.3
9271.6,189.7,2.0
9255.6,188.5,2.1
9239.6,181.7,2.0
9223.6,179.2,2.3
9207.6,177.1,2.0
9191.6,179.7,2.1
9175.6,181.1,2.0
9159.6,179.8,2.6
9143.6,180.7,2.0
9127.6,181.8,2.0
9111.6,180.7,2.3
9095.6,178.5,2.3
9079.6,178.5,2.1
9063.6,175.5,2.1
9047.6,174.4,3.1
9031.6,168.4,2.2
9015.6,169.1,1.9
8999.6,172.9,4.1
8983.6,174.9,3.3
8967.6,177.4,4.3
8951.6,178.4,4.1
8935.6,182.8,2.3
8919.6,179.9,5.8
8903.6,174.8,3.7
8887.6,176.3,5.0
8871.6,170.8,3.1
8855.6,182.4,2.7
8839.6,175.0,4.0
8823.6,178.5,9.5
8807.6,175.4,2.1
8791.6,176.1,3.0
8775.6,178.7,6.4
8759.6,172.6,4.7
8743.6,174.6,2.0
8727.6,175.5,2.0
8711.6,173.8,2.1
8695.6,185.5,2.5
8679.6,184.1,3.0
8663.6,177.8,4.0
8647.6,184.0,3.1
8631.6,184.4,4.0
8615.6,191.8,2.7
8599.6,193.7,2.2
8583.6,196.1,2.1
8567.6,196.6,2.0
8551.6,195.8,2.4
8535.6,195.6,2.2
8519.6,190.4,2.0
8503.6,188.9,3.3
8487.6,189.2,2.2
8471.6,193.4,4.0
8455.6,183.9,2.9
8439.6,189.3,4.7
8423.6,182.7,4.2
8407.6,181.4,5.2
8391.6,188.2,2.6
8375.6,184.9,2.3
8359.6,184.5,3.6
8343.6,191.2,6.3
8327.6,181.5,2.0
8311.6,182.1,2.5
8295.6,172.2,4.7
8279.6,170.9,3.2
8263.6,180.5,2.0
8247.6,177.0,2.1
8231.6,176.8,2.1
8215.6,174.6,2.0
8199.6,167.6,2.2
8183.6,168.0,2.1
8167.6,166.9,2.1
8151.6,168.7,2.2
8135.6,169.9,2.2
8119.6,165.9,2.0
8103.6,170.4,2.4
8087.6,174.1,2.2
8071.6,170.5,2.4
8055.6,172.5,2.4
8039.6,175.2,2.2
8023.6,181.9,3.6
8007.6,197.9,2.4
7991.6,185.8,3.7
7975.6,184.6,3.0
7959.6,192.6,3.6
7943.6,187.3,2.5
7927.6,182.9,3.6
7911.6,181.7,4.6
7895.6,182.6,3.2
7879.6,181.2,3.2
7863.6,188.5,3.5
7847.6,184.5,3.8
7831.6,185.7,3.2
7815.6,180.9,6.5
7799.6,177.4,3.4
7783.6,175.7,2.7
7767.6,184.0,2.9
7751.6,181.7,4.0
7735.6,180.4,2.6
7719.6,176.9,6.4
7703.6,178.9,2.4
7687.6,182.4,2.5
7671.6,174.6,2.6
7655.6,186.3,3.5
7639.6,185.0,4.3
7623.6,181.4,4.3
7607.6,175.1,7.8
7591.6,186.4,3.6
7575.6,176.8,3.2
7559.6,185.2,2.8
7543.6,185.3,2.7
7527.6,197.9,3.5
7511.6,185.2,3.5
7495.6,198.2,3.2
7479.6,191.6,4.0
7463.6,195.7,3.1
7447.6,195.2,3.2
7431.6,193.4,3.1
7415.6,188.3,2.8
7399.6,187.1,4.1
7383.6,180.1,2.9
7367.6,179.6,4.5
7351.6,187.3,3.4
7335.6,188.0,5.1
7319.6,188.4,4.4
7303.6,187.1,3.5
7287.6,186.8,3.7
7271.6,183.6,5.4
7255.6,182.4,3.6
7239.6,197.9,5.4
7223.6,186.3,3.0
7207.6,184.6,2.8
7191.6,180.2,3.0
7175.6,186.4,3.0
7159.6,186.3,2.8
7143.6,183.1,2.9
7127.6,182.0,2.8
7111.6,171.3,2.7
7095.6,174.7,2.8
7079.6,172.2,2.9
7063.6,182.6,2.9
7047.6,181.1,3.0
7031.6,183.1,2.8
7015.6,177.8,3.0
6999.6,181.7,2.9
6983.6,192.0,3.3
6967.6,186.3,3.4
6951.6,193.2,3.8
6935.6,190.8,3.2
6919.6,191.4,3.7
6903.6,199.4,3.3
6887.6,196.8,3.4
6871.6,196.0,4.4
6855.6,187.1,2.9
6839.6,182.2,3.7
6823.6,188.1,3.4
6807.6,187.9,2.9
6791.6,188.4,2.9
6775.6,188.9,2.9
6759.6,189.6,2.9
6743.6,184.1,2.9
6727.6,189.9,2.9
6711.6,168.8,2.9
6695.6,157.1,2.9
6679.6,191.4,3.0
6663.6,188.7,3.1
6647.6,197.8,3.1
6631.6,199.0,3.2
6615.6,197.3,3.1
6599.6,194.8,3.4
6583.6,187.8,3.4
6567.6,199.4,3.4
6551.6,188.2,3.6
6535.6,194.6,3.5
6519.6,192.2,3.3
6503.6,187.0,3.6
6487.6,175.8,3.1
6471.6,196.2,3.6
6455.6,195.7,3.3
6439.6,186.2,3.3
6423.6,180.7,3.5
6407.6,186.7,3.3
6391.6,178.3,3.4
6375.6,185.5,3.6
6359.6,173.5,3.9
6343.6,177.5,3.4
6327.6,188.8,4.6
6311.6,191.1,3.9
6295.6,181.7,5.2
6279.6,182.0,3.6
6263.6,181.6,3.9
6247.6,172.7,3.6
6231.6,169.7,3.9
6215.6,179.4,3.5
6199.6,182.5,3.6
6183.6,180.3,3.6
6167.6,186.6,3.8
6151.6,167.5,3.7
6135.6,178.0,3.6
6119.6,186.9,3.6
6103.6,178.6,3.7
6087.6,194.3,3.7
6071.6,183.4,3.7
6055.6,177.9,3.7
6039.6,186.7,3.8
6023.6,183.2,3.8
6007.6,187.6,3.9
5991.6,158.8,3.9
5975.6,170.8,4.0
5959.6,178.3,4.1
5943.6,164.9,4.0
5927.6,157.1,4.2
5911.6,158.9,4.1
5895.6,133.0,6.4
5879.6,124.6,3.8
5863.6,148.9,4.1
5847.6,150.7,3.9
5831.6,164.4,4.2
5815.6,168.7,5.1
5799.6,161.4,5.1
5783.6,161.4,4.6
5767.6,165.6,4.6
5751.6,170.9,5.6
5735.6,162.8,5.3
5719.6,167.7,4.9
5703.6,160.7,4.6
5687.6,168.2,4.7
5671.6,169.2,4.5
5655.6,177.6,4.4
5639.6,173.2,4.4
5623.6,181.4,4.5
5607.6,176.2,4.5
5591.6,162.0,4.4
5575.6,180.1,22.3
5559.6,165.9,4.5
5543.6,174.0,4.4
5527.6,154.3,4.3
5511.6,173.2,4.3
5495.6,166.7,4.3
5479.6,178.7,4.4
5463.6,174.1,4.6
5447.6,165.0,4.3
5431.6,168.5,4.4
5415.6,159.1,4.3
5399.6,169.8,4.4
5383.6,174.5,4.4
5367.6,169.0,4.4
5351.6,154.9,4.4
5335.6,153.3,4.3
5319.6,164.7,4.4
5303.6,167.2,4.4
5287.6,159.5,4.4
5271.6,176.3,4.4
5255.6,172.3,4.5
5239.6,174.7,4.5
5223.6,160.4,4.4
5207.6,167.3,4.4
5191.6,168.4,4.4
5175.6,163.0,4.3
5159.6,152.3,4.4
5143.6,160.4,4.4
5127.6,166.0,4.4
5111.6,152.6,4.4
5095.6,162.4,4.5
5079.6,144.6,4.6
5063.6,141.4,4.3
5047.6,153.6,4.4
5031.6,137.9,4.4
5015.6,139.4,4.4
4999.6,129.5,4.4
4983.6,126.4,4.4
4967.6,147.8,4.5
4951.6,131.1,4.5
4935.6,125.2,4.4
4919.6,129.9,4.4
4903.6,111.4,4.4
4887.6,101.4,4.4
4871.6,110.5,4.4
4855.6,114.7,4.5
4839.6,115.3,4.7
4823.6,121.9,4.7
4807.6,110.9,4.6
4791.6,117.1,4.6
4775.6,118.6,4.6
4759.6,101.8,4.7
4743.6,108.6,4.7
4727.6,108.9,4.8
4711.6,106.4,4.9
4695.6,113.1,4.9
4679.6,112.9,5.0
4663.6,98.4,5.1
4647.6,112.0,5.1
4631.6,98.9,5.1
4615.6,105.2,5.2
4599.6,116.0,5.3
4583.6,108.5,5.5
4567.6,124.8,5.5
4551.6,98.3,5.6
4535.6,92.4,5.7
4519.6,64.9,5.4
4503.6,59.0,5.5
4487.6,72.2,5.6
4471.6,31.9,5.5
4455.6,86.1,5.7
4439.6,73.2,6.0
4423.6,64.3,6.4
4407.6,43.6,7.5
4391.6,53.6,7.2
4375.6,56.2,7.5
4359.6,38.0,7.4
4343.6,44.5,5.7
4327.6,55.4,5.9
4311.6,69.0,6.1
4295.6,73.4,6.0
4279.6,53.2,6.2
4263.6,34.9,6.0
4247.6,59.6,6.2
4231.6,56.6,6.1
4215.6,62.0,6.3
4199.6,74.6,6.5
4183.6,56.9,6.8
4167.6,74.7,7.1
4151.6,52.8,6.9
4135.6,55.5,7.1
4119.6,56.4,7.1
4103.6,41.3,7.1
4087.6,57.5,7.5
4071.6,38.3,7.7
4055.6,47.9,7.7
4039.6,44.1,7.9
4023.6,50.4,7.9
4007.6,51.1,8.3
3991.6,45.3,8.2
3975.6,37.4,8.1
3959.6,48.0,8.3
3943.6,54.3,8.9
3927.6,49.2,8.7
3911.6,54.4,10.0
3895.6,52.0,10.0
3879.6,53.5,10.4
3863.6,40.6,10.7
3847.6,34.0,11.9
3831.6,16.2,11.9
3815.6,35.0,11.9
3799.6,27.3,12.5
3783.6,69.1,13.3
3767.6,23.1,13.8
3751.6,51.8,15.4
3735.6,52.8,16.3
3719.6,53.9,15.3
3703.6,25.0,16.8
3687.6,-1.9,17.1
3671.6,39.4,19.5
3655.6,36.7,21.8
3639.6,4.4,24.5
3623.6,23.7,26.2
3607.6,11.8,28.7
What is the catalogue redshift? 0.137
